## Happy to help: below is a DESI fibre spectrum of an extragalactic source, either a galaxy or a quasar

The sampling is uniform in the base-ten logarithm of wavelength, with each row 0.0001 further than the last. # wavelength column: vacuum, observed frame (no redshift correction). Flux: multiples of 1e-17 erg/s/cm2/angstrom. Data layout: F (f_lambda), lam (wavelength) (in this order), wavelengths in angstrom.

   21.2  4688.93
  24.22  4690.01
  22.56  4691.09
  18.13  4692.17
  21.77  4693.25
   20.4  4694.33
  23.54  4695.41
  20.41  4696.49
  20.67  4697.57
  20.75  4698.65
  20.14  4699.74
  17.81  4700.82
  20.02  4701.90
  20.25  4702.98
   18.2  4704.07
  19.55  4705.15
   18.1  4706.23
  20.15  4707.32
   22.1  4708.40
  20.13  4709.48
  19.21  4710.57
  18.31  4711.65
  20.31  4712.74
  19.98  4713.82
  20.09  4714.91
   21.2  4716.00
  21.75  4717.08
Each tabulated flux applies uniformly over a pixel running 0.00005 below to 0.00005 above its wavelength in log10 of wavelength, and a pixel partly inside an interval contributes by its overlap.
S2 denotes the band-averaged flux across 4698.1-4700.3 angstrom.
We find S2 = 20.4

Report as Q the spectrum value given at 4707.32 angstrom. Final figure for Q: 20.15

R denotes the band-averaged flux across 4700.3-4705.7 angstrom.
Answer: 19.2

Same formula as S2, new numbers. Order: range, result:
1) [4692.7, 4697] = 21.5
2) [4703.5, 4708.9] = 19.6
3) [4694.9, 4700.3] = 21.1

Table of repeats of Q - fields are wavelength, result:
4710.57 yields 19.21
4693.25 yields 21.77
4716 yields 21.2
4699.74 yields 20.14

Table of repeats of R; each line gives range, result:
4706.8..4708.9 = 21.2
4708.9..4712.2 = 19.2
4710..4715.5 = 19.6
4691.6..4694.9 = 20.2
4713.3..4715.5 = 20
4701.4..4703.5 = 20.2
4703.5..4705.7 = 18.9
